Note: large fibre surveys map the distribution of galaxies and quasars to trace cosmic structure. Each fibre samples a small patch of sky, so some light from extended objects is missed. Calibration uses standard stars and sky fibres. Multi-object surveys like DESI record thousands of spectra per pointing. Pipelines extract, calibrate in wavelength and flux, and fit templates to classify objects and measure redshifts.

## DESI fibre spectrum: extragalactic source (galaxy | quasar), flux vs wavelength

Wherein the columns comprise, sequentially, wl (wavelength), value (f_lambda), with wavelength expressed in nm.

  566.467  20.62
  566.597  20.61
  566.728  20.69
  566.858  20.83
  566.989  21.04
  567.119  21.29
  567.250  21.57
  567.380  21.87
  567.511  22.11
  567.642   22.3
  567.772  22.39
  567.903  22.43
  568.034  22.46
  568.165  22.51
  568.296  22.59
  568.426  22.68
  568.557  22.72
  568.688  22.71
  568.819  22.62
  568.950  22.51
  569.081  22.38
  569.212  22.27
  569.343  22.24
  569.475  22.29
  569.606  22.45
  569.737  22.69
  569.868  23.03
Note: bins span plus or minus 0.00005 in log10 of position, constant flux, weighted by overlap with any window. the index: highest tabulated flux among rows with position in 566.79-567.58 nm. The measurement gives 22.11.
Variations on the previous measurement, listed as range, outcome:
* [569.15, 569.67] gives 22.45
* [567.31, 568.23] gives 22.51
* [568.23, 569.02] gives 22.72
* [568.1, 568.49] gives 22.68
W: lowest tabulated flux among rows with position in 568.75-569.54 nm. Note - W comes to 22.24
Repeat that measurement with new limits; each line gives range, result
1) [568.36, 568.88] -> 22.62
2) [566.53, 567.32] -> 20.61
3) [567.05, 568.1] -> 21.29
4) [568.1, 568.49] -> 22.51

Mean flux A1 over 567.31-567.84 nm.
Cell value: 22.2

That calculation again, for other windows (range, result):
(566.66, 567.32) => 21.1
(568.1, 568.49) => 22.6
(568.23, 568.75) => 22.7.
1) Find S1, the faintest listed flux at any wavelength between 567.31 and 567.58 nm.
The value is 21.87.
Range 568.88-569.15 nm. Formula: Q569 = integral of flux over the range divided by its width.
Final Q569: 22.5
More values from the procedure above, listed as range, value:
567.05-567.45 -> 21.6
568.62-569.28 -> 22.5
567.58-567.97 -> 22.4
